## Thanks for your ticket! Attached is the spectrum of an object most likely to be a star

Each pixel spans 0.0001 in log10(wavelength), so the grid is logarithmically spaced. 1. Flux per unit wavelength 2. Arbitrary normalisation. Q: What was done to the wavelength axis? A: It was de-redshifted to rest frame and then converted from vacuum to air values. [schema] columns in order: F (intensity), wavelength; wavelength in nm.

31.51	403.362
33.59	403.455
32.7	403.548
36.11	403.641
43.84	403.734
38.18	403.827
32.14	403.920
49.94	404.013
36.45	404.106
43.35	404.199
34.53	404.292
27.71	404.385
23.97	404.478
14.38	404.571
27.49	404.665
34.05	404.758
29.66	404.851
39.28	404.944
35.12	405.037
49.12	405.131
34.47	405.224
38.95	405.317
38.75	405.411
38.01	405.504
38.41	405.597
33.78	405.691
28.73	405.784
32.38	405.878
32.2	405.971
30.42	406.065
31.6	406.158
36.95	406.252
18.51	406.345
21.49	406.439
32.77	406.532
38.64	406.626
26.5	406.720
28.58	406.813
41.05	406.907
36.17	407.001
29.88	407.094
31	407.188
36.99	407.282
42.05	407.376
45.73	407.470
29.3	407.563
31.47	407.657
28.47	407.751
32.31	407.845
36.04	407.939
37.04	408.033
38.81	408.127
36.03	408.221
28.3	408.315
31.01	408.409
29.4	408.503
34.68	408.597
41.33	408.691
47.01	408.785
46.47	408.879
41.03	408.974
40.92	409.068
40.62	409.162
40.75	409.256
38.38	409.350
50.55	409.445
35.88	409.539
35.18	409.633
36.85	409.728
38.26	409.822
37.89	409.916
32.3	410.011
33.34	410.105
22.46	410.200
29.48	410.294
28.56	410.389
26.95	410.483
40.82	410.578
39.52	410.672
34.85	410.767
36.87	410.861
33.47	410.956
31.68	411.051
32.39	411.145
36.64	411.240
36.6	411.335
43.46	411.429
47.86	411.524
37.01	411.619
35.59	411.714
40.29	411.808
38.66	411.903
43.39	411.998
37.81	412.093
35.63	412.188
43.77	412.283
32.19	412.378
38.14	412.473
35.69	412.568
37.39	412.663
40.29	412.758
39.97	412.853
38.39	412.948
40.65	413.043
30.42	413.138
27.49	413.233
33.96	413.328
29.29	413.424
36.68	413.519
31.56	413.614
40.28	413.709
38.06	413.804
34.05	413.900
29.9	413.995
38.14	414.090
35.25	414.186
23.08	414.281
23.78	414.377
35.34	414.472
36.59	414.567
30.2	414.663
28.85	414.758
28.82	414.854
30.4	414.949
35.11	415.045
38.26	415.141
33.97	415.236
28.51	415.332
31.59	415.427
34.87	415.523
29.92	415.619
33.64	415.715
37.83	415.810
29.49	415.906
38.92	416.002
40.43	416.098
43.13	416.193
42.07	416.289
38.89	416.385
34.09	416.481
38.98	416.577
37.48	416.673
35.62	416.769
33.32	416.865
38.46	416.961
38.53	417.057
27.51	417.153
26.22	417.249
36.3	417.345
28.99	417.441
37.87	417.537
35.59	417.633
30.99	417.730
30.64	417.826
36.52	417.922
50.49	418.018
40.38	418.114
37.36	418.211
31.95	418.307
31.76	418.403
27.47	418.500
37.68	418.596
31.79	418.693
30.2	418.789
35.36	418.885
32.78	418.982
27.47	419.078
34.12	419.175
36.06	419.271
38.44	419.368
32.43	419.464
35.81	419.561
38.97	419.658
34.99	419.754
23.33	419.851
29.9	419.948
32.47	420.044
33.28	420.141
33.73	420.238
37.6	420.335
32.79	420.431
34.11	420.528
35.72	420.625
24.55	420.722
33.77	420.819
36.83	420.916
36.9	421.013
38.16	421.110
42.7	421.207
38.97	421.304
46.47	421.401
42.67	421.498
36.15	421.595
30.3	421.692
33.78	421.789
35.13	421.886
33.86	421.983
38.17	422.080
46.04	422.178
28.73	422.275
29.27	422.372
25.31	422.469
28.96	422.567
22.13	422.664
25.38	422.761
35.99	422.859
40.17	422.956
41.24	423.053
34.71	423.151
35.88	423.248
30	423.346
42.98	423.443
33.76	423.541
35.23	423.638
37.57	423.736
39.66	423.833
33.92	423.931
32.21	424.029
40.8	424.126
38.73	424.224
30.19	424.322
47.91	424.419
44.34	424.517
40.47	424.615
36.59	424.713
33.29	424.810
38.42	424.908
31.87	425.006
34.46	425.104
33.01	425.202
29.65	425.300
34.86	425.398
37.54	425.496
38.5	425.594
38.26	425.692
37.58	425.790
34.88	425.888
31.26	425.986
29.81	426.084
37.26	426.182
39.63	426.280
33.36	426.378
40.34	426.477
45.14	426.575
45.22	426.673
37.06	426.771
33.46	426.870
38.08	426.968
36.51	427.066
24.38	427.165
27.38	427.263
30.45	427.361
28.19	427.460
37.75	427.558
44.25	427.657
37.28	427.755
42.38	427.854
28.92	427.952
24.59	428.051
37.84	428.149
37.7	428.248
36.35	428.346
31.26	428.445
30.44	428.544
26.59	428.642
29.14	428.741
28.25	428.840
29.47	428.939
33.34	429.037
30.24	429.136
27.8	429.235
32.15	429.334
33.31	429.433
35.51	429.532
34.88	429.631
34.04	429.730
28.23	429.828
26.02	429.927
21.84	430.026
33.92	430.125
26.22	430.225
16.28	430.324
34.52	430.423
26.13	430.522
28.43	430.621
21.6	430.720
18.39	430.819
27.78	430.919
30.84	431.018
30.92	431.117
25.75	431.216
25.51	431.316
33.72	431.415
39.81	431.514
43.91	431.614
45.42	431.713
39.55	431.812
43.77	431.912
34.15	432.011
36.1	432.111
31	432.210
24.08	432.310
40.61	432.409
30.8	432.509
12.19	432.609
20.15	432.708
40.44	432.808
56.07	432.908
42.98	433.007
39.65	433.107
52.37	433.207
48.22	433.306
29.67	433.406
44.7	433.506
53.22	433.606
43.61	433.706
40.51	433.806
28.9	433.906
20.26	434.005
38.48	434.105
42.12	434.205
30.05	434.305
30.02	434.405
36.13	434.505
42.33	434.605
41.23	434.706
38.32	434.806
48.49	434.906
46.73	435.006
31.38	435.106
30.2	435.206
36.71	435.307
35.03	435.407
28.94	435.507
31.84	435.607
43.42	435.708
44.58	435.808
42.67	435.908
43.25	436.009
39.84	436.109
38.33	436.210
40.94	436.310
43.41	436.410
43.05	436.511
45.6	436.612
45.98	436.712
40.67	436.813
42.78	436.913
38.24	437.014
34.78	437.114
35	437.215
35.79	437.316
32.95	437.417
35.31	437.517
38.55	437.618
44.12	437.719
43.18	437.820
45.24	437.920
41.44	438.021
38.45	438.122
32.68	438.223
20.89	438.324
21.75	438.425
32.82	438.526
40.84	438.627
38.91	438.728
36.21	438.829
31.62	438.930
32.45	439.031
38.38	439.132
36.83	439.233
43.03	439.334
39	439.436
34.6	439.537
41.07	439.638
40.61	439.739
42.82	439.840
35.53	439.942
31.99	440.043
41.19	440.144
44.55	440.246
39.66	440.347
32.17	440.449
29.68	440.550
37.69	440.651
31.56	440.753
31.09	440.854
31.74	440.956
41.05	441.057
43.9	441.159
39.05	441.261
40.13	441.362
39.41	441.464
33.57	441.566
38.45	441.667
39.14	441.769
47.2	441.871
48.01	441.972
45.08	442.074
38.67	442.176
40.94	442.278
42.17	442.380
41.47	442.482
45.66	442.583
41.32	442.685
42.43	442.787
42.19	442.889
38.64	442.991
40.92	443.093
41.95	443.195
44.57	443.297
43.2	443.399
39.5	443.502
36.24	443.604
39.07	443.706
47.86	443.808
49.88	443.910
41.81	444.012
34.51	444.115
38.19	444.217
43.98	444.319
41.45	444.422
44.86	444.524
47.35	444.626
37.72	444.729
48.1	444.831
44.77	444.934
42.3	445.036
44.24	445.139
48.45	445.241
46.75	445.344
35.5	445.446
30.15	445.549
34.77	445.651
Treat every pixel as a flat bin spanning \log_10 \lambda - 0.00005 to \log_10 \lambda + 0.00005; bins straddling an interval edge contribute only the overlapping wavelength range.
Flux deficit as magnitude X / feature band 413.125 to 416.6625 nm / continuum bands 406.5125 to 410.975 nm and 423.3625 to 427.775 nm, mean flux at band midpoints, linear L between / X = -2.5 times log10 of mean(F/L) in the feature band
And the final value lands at 0.06 mag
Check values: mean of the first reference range 35.7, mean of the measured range 33.9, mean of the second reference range 36.2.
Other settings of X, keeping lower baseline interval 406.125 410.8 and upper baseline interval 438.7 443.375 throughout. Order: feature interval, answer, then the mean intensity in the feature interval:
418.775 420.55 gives 0.09 mag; 33.4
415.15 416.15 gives 0.05 mag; 34.2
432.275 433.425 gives 0.04 mag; 36.8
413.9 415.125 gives 0.14 mag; 31.6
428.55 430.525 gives 0.27 mag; 29.5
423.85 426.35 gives 0.03 mag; 36.2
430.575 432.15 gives 0.16 mag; 32.8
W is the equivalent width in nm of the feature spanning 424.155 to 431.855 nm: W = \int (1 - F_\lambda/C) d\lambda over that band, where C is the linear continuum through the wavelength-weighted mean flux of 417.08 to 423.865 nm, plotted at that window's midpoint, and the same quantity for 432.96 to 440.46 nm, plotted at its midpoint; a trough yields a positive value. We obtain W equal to 0.60 nm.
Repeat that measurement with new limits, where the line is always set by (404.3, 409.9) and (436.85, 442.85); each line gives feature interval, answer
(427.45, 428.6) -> 0.06 nm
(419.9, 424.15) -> 0.16 nm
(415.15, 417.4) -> 0.03 nm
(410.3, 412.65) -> -0.11 nm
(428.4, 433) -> 0.74 nm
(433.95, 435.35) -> 0.04 nm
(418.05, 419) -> 0.05 nm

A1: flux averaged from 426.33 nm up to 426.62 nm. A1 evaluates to 39.5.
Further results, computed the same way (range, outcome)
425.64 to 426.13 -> 34.4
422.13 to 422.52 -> 32.3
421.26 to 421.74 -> 38.9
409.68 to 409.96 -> 37.7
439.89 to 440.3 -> 38.3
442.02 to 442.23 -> 41.8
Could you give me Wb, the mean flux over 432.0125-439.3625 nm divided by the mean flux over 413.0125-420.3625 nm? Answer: 1.10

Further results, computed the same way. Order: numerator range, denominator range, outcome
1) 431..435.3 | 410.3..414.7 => 1.04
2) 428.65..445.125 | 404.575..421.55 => 1.06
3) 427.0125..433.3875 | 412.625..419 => 0.95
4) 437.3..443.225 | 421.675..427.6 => 1.09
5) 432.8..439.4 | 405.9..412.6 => 1.08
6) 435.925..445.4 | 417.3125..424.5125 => 1.14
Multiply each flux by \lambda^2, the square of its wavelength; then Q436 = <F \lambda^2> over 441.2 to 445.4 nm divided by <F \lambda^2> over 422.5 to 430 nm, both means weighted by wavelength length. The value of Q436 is 1.32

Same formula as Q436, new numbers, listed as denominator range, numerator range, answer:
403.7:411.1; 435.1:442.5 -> 1.27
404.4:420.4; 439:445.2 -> 1.33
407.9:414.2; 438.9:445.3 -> 1.28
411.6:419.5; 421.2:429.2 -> 1.05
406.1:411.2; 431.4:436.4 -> 1.23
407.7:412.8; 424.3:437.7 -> 1.06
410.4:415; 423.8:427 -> 1.11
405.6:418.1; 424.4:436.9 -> 1.10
